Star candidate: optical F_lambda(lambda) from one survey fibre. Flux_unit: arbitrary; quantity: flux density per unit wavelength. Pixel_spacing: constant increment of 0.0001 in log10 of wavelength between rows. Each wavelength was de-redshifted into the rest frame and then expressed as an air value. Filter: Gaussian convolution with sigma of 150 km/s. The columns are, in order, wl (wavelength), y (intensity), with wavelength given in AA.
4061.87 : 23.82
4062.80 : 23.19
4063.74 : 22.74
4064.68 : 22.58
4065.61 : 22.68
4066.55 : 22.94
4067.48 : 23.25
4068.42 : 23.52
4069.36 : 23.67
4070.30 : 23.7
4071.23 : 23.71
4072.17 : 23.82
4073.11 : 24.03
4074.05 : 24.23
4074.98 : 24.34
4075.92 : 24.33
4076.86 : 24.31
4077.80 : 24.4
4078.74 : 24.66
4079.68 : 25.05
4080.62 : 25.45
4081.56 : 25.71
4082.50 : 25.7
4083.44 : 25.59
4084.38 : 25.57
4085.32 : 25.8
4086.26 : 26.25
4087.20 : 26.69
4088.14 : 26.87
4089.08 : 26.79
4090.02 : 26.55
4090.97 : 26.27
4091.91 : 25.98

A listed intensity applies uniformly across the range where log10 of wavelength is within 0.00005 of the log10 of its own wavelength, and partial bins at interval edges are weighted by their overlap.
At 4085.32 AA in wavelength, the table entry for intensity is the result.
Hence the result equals 25.8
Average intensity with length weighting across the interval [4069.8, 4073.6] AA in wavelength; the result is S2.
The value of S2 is 23.8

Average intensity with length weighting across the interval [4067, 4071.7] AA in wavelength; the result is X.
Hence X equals 23.6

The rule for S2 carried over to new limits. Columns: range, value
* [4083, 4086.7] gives 25.8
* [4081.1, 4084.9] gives 25.7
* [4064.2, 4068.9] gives 23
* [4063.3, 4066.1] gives 22.7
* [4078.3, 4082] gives 25.2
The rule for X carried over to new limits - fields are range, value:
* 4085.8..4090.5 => 26.6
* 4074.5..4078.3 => 24.4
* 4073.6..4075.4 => 24.4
